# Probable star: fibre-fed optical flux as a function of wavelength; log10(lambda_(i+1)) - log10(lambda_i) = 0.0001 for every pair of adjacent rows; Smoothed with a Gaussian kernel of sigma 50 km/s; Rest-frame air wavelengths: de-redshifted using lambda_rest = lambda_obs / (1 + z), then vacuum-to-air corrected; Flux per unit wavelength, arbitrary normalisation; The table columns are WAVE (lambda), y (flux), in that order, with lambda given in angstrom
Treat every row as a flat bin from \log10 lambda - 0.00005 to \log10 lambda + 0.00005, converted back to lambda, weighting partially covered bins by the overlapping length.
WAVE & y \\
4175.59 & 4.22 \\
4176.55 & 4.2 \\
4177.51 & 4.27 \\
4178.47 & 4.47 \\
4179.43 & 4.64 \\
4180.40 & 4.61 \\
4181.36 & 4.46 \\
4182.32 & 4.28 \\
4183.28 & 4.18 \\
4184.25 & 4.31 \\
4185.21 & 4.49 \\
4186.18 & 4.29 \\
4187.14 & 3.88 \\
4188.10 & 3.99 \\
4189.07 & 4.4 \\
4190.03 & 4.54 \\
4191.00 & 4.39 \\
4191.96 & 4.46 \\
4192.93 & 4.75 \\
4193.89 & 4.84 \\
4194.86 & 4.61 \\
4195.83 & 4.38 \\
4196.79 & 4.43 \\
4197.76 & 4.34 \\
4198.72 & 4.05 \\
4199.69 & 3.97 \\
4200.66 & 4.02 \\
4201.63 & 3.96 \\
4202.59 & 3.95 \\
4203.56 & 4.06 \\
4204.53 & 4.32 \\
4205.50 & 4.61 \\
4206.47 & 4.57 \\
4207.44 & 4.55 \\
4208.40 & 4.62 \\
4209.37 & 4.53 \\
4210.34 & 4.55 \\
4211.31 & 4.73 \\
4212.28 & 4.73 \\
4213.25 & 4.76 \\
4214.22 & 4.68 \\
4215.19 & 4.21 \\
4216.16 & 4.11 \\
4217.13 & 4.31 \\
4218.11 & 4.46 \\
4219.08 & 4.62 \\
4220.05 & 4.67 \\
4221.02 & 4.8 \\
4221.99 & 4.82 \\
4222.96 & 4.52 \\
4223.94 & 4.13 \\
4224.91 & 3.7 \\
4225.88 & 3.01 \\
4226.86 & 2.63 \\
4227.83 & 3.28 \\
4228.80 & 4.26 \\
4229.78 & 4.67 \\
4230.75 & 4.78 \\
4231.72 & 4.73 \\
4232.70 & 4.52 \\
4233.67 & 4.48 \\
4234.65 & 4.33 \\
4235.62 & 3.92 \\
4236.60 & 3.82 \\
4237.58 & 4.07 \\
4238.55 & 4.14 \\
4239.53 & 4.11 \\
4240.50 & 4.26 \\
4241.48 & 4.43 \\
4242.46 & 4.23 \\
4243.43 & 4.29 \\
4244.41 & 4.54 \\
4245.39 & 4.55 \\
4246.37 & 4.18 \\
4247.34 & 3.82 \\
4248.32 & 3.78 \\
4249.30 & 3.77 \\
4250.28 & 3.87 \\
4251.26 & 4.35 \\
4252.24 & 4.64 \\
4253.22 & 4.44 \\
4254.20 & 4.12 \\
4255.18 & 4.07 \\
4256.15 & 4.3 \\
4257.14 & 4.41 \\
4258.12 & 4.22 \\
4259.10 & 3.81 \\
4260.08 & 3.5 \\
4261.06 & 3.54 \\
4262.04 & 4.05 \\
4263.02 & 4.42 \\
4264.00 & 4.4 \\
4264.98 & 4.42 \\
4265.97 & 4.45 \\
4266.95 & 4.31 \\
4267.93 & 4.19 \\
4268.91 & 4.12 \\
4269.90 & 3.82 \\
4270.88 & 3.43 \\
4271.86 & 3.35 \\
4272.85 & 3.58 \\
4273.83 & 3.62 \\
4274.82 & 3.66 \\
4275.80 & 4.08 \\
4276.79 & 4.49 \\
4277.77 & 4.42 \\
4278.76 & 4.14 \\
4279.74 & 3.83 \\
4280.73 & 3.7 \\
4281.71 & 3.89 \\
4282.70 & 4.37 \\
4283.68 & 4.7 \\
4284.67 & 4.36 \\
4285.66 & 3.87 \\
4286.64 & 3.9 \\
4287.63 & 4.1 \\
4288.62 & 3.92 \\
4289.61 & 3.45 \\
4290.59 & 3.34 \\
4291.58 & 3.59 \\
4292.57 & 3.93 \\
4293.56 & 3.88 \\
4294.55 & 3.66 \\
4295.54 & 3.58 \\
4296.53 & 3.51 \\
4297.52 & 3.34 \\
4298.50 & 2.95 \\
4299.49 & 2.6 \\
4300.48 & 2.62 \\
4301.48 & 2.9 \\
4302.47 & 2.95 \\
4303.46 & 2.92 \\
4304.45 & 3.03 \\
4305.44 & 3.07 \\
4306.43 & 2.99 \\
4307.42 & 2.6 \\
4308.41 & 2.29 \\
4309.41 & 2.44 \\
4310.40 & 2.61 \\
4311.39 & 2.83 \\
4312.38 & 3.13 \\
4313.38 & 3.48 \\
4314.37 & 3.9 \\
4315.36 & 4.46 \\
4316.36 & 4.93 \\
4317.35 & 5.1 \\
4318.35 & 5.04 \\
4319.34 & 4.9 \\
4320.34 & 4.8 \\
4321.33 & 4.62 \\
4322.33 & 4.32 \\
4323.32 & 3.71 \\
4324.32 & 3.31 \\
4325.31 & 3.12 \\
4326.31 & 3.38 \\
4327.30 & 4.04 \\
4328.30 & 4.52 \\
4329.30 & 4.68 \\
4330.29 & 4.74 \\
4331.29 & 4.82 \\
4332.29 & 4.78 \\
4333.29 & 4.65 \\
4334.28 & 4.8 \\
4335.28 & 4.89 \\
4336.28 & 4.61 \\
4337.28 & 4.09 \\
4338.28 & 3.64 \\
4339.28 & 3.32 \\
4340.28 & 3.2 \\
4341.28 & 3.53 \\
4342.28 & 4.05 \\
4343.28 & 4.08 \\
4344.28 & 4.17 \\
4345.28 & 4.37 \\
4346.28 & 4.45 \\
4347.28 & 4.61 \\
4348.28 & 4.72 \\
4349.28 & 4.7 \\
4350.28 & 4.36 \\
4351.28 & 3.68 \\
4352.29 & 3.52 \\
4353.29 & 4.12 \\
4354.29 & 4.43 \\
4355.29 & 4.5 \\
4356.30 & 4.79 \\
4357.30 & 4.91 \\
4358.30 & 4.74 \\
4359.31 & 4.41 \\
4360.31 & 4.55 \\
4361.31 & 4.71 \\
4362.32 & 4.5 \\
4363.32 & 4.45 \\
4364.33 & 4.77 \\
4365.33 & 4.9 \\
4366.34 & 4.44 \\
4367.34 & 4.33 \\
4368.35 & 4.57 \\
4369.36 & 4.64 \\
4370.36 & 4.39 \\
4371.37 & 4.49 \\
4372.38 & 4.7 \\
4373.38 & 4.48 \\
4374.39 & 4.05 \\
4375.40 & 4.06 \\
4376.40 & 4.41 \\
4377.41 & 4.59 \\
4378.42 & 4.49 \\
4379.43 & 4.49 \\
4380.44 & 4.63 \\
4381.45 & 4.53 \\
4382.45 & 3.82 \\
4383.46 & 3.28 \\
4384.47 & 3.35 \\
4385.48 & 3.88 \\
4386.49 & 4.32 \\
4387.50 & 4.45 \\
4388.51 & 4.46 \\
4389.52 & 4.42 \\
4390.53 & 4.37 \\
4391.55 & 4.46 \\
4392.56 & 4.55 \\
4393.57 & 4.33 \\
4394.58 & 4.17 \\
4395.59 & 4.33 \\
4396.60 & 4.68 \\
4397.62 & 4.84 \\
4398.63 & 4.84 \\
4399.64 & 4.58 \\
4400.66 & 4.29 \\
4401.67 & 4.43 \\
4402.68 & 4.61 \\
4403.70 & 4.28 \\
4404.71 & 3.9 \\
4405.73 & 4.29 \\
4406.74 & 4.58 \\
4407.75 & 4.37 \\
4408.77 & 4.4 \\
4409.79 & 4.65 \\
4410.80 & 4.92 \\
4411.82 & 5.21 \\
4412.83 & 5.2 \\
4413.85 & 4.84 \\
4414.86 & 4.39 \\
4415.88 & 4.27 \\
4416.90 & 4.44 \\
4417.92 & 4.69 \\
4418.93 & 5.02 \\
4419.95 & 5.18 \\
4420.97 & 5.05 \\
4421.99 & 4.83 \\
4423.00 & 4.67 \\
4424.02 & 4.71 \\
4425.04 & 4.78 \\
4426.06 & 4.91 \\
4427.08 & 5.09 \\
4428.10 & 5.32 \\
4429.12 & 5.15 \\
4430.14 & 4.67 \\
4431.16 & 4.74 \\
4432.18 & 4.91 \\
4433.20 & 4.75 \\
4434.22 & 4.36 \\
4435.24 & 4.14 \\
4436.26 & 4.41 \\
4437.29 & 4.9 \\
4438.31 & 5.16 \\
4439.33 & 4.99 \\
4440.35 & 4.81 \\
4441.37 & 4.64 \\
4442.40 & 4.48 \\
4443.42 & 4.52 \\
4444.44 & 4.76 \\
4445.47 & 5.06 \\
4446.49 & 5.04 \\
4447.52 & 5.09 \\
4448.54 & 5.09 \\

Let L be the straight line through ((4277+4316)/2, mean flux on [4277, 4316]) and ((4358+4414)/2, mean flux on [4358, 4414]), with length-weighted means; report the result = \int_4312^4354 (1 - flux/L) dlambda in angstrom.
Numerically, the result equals -3.87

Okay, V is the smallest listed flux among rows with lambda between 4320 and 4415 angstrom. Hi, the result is 3.12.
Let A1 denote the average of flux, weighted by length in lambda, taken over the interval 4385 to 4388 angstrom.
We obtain 4.22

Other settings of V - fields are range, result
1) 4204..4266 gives 2.63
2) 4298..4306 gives 2.6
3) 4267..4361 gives 2.29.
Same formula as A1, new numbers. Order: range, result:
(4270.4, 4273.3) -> 3.45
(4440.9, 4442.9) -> 4.54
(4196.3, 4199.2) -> 4.29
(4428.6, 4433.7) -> 4.85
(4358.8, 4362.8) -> 4.54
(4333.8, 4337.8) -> 4.58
